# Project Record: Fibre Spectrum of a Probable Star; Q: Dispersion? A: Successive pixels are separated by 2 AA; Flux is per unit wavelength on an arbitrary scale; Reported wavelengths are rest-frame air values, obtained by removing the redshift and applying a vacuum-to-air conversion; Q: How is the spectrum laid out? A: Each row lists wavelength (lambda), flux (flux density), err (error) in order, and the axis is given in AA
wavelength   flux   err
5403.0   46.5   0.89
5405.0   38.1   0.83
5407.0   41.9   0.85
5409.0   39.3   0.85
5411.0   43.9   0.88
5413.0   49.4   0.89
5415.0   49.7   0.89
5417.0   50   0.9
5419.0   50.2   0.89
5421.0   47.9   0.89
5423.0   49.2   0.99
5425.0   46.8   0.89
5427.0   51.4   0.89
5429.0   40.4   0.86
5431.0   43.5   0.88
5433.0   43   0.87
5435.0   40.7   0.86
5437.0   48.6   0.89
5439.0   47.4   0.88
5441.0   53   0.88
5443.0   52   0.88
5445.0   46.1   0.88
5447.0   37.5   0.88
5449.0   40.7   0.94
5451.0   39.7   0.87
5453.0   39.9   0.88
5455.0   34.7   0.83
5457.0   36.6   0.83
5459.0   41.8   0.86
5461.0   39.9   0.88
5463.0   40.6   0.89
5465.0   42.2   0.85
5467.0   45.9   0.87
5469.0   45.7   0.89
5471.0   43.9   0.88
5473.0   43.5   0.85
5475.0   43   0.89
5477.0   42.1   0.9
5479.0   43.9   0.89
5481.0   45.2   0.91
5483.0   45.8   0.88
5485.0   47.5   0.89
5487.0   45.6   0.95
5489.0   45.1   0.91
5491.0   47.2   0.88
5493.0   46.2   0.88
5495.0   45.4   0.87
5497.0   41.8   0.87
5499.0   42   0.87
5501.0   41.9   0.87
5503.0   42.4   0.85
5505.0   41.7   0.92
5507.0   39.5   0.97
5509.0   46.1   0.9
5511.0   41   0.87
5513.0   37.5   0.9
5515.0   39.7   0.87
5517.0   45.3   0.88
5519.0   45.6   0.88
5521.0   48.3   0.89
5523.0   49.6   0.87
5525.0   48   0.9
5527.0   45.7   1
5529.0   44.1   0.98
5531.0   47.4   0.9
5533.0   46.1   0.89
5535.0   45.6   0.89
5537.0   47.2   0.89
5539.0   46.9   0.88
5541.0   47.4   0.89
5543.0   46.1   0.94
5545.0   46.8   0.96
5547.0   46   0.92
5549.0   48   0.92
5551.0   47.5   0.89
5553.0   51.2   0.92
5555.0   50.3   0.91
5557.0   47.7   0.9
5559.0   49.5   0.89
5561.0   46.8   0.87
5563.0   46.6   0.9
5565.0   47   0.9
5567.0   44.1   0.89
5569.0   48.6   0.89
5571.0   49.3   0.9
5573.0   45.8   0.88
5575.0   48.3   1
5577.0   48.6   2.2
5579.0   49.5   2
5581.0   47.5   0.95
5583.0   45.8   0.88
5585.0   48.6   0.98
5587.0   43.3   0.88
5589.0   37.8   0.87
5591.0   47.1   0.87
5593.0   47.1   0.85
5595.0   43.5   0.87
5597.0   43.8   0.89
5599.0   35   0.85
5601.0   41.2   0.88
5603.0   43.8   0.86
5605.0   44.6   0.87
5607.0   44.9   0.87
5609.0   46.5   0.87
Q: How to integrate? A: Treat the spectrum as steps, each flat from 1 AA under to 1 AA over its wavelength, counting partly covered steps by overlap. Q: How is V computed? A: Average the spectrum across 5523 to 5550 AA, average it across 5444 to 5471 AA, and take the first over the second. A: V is 1.1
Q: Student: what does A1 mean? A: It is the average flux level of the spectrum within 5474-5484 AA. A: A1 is 44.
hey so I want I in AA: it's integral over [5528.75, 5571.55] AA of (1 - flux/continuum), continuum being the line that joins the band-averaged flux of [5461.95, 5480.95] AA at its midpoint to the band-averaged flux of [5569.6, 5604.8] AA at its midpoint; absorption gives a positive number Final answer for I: -2.6 AA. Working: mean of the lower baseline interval 43.5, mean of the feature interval 47.3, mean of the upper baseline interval 45.1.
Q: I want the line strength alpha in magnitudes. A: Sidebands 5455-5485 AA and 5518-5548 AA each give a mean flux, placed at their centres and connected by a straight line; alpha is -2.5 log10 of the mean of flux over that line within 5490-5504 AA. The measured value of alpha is 0.015 mag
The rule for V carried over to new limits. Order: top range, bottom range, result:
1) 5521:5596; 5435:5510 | 1.08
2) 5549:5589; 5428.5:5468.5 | 1.11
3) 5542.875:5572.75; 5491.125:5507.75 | 1.11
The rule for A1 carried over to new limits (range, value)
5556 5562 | 48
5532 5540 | 46.5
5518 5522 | 47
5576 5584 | 47.9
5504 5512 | 42.1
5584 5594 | 44.8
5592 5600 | 42.4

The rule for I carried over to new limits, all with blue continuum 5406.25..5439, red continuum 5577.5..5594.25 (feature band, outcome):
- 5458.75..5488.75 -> 1.4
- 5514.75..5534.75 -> -0.1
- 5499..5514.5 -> 1.5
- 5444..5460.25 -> 2.3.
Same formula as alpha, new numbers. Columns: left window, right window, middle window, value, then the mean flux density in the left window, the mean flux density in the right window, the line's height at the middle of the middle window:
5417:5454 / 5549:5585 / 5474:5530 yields 0.06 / 45.6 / 47.9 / 46.8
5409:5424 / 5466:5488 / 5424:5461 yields 0.08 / 48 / 44.7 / 46.6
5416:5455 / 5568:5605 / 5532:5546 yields -0.03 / 45.4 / 45.2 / 45.3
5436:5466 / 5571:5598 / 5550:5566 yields -0.07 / 42.7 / 46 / 45.4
